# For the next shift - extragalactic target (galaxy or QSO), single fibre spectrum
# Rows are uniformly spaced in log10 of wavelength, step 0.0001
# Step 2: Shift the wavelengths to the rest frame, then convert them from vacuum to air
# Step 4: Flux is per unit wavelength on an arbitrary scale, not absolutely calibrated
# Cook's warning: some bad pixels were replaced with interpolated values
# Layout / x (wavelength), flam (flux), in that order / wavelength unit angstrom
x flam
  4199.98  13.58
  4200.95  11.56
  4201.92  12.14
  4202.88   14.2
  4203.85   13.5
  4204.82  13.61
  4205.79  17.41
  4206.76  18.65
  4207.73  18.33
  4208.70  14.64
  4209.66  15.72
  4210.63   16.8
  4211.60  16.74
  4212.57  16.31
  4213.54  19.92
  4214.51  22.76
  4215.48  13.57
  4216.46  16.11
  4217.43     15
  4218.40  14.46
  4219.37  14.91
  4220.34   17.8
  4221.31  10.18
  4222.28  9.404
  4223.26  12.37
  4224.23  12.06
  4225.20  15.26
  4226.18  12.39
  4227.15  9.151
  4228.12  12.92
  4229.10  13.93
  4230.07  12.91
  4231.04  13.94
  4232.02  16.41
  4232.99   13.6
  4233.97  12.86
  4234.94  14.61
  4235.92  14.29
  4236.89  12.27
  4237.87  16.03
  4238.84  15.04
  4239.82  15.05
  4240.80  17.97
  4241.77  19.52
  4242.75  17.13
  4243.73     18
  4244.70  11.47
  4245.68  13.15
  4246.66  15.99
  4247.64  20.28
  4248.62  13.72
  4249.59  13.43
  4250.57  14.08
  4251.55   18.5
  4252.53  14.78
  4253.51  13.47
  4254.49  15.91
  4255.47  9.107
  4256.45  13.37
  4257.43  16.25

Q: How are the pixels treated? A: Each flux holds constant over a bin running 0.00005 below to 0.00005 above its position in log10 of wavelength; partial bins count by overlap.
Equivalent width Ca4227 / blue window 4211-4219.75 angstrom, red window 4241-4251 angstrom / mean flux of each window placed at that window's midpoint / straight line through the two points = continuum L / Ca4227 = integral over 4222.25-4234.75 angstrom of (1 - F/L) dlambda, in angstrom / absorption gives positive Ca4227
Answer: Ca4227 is 2.5 angstrom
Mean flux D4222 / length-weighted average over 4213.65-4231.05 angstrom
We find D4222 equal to 14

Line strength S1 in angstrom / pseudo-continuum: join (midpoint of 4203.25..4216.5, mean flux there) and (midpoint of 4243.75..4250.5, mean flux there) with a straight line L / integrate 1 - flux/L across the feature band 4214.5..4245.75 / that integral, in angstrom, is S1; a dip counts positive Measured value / 2.70 angstrom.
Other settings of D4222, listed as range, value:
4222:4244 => 14.2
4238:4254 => 15.7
